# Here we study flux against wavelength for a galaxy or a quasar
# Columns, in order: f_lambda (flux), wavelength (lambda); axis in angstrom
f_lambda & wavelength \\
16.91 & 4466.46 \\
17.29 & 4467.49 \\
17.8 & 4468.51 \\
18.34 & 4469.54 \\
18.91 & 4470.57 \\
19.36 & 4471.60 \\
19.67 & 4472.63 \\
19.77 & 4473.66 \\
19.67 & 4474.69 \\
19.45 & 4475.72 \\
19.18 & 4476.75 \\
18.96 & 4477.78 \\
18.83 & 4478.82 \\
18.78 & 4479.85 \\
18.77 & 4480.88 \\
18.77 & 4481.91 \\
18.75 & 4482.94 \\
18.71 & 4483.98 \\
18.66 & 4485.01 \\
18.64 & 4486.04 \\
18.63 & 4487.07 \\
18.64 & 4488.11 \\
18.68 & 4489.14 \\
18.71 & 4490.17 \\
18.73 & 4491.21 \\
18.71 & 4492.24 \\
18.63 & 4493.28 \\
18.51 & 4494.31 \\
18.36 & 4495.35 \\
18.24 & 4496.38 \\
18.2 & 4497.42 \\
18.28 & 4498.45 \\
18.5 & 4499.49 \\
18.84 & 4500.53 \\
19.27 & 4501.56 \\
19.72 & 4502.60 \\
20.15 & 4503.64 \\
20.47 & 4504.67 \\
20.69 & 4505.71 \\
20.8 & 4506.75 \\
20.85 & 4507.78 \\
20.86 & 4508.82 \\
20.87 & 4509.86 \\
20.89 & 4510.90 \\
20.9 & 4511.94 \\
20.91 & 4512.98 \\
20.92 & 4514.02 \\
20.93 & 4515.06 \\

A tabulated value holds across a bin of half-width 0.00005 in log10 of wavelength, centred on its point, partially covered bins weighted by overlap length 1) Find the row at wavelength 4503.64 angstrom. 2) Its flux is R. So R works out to 20.15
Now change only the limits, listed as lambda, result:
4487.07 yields 18.63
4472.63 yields 19.67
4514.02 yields 20.92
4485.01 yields 18.66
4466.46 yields 16.91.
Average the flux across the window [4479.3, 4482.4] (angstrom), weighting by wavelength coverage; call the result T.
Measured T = 18.8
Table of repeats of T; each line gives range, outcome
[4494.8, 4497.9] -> 18.2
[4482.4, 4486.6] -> 18.7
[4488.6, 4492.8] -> 18.7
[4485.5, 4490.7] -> 18.7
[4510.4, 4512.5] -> 20.9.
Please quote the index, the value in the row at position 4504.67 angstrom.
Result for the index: 20.47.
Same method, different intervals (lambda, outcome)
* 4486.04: 18.64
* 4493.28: 18.63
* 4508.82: 20.86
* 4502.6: 19.72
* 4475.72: 19.45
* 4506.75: 20.8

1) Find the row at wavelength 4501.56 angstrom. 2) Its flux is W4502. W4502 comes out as 19.27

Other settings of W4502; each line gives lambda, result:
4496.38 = 18.24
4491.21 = 18.73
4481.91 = 18.77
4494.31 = 18.51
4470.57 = 18.91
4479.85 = 18.78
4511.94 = 20.9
